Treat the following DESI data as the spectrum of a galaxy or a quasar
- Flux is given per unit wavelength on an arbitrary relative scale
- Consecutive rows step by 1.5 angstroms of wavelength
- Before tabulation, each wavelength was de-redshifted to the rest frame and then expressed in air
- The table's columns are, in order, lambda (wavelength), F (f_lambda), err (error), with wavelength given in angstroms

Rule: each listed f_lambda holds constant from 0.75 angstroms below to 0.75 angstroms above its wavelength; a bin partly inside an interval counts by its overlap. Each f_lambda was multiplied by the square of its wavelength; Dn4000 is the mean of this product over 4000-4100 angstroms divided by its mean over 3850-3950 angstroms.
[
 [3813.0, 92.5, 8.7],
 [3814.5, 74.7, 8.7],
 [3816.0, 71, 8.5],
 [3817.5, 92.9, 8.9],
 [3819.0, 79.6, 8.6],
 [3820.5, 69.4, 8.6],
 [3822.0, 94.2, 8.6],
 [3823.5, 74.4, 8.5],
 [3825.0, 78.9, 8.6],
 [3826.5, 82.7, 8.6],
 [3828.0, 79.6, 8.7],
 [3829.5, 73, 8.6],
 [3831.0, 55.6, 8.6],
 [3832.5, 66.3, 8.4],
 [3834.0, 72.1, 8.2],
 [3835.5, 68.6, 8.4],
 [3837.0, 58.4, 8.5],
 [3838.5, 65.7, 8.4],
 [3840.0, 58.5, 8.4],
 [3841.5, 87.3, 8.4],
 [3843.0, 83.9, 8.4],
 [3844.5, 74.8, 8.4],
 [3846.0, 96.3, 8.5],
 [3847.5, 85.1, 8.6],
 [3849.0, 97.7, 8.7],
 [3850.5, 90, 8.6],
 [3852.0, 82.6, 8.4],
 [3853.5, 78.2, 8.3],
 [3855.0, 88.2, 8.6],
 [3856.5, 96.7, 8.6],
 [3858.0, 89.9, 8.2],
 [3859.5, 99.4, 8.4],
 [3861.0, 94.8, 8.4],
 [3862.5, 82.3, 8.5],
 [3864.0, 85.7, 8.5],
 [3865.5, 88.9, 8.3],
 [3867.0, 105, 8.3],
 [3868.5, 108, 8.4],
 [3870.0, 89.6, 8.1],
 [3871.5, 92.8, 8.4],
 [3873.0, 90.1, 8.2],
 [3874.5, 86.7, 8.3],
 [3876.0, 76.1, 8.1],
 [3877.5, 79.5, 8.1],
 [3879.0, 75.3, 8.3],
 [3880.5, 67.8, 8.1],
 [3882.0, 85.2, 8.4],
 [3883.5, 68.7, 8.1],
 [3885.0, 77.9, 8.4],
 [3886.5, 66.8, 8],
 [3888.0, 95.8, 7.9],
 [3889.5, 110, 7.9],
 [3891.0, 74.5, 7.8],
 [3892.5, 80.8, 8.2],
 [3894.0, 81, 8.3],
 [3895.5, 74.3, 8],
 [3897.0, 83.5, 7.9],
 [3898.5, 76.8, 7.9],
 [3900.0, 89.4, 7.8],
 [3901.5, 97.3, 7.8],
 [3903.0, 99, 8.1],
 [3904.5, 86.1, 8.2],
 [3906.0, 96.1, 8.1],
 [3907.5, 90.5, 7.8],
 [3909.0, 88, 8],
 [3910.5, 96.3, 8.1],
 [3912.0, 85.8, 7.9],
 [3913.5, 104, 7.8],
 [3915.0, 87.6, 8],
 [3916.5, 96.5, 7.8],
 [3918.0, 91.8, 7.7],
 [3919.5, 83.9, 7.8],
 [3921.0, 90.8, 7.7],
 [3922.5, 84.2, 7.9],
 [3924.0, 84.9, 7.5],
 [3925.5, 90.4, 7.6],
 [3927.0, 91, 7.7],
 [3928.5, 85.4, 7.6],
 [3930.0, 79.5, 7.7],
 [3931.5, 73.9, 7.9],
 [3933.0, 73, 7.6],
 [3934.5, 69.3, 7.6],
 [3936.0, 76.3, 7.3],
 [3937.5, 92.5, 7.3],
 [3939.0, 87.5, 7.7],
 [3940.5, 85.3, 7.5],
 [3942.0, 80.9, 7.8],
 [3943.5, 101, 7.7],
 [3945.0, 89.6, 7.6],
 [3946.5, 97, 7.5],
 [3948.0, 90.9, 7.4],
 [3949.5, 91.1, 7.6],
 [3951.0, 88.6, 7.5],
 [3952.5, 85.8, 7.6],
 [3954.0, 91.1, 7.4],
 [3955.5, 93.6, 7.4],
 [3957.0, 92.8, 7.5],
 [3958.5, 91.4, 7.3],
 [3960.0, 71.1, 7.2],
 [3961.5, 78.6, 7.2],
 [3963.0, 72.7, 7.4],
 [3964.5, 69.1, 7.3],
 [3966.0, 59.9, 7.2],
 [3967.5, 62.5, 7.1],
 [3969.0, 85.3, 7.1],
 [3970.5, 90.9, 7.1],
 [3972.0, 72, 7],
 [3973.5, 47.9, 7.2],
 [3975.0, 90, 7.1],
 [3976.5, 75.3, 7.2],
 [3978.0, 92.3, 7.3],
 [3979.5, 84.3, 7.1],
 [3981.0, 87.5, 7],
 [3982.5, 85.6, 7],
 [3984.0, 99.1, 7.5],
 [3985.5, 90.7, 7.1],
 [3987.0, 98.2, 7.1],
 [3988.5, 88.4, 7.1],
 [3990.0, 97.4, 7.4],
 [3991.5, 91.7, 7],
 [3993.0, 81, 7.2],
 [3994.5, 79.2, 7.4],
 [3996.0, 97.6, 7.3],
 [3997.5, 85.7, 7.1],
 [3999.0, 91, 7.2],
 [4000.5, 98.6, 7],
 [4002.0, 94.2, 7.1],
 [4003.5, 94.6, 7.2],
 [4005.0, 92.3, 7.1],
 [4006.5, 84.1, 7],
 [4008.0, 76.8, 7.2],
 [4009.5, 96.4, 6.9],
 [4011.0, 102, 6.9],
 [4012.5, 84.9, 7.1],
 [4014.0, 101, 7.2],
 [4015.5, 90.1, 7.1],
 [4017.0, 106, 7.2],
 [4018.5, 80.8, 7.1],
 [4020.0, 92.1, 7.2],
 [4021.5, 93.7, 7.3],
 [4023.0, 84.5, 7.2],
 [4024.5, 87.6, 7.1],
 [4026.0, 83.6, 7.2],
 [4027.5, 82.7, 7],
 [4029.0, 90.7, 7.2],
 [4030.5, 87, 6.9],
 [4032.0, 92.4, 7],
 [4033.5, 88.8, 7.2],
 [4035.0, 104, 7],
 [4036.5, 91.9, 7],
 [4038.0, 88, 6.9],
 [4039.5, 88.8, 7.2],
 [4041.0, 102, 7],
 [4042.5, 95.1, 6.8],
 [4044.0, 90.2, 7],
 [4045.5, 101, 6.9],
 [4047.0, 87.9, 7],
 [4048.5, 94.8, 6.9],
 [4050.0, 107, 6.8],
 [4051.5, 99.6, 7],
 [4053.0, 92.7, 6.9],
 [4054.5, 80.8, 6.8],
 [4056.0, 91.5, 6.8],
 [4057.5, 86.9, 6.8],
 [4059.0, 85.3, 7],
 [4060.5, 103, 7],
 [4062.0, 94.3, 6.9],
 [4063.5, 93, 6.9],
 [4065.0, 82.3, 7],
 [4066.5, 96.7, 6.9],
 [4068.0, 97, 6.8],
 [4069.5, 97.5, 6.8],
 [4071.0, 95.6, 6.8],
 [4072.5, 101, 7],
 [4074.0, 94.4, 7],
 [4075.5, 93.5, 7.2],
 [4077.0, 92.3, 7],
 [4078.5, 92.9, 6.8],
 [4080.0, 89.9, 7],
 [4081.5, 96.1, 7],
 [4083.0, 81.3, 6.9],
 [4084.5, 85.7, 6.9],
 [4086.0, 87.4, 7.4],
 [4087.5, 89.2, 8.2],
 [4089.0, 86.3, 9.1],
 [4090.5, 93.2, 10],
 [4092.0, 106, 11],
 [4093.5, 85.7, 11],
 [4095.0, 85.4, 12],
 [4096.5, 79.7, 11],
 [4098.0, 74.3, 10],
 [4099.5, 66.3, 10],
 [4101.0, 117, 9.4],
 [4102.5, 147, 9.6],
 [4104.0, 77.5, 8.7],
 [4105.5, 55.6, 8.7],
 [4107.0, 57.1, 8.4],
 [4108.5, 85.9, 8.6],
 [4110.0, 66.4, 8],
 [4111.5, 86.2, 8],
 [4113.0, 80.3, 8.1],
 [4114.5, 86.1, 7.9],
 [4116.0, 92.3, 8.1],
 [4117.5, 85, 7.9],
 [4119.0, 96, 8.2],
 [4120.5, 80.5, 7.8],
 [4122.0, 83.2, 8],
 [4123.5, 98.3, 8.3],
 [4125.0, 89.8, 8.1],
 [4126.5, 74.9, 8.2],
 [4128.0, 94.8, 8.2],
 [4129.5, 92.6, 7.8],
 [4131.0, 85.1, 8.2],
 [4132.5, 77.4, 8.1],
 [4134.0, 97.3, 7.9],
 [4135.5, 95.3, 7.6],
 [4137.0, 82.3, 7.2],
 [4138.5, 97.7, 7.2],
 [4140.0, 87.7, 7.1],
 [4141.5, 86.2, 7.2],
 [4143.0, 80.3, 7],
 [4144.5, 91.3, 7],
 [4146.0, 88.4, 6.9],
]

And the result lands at 1.13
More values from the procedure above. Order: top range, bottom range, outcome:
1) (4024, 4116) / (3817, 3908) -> 1.20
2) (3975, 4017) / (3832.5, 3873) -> 1.14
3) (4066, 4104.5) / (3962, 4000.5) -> 1.17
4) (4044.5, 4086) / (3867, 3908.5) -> 1.19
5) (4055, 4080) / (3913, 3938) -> 1.17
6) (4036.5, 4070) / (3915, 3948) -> 1.15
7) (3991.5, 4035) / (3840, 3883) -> 1.12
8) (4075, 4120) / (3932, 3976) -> 1.14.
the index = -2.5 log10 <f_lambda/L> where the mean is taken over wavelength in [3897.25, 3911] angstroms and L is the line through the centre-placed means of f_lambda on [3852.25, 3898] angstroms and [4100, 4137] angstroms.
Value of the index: -0.059 mag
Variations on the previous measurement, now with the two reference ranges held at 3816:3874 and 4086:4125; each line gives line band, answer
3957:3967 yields 0.13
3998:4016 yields -0.09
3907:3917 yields -0.11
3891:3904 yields -0.01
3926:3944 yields 0.02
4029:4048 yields -0.09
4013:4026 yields -0.07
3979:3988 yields -0.08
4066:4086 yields -0.09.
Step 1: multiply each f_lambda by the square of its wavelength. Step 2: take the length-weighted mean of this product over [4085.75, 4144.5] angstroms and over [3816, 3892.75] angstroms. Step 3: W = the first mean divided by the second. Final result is 1.20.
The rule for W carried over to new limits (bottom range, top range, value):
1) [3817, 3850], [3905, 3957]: 1.20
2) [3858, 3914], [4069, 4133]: 1.12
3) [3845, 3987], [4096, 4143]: 1.11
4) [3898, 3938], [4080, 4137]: 1.09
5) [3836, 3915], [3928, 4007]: 1.04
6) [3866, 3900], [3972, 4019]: 1.12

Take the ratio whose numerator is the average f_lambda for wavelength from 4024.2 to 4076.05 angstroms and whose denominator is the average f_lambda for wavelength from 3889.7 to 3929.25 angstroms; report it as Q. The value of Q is 1.05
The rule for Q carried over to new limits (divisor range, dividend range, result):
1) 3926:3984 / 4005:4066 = 1.11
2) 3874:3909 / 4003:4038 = 1.09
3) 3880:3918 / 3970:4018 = 1.03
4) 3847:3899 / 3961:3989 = 0.94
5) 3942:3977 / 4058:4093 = 1.13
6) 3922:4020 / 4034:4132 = 1.05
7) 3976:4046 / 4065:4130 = 0.97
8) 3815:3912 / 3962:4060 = 1.06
